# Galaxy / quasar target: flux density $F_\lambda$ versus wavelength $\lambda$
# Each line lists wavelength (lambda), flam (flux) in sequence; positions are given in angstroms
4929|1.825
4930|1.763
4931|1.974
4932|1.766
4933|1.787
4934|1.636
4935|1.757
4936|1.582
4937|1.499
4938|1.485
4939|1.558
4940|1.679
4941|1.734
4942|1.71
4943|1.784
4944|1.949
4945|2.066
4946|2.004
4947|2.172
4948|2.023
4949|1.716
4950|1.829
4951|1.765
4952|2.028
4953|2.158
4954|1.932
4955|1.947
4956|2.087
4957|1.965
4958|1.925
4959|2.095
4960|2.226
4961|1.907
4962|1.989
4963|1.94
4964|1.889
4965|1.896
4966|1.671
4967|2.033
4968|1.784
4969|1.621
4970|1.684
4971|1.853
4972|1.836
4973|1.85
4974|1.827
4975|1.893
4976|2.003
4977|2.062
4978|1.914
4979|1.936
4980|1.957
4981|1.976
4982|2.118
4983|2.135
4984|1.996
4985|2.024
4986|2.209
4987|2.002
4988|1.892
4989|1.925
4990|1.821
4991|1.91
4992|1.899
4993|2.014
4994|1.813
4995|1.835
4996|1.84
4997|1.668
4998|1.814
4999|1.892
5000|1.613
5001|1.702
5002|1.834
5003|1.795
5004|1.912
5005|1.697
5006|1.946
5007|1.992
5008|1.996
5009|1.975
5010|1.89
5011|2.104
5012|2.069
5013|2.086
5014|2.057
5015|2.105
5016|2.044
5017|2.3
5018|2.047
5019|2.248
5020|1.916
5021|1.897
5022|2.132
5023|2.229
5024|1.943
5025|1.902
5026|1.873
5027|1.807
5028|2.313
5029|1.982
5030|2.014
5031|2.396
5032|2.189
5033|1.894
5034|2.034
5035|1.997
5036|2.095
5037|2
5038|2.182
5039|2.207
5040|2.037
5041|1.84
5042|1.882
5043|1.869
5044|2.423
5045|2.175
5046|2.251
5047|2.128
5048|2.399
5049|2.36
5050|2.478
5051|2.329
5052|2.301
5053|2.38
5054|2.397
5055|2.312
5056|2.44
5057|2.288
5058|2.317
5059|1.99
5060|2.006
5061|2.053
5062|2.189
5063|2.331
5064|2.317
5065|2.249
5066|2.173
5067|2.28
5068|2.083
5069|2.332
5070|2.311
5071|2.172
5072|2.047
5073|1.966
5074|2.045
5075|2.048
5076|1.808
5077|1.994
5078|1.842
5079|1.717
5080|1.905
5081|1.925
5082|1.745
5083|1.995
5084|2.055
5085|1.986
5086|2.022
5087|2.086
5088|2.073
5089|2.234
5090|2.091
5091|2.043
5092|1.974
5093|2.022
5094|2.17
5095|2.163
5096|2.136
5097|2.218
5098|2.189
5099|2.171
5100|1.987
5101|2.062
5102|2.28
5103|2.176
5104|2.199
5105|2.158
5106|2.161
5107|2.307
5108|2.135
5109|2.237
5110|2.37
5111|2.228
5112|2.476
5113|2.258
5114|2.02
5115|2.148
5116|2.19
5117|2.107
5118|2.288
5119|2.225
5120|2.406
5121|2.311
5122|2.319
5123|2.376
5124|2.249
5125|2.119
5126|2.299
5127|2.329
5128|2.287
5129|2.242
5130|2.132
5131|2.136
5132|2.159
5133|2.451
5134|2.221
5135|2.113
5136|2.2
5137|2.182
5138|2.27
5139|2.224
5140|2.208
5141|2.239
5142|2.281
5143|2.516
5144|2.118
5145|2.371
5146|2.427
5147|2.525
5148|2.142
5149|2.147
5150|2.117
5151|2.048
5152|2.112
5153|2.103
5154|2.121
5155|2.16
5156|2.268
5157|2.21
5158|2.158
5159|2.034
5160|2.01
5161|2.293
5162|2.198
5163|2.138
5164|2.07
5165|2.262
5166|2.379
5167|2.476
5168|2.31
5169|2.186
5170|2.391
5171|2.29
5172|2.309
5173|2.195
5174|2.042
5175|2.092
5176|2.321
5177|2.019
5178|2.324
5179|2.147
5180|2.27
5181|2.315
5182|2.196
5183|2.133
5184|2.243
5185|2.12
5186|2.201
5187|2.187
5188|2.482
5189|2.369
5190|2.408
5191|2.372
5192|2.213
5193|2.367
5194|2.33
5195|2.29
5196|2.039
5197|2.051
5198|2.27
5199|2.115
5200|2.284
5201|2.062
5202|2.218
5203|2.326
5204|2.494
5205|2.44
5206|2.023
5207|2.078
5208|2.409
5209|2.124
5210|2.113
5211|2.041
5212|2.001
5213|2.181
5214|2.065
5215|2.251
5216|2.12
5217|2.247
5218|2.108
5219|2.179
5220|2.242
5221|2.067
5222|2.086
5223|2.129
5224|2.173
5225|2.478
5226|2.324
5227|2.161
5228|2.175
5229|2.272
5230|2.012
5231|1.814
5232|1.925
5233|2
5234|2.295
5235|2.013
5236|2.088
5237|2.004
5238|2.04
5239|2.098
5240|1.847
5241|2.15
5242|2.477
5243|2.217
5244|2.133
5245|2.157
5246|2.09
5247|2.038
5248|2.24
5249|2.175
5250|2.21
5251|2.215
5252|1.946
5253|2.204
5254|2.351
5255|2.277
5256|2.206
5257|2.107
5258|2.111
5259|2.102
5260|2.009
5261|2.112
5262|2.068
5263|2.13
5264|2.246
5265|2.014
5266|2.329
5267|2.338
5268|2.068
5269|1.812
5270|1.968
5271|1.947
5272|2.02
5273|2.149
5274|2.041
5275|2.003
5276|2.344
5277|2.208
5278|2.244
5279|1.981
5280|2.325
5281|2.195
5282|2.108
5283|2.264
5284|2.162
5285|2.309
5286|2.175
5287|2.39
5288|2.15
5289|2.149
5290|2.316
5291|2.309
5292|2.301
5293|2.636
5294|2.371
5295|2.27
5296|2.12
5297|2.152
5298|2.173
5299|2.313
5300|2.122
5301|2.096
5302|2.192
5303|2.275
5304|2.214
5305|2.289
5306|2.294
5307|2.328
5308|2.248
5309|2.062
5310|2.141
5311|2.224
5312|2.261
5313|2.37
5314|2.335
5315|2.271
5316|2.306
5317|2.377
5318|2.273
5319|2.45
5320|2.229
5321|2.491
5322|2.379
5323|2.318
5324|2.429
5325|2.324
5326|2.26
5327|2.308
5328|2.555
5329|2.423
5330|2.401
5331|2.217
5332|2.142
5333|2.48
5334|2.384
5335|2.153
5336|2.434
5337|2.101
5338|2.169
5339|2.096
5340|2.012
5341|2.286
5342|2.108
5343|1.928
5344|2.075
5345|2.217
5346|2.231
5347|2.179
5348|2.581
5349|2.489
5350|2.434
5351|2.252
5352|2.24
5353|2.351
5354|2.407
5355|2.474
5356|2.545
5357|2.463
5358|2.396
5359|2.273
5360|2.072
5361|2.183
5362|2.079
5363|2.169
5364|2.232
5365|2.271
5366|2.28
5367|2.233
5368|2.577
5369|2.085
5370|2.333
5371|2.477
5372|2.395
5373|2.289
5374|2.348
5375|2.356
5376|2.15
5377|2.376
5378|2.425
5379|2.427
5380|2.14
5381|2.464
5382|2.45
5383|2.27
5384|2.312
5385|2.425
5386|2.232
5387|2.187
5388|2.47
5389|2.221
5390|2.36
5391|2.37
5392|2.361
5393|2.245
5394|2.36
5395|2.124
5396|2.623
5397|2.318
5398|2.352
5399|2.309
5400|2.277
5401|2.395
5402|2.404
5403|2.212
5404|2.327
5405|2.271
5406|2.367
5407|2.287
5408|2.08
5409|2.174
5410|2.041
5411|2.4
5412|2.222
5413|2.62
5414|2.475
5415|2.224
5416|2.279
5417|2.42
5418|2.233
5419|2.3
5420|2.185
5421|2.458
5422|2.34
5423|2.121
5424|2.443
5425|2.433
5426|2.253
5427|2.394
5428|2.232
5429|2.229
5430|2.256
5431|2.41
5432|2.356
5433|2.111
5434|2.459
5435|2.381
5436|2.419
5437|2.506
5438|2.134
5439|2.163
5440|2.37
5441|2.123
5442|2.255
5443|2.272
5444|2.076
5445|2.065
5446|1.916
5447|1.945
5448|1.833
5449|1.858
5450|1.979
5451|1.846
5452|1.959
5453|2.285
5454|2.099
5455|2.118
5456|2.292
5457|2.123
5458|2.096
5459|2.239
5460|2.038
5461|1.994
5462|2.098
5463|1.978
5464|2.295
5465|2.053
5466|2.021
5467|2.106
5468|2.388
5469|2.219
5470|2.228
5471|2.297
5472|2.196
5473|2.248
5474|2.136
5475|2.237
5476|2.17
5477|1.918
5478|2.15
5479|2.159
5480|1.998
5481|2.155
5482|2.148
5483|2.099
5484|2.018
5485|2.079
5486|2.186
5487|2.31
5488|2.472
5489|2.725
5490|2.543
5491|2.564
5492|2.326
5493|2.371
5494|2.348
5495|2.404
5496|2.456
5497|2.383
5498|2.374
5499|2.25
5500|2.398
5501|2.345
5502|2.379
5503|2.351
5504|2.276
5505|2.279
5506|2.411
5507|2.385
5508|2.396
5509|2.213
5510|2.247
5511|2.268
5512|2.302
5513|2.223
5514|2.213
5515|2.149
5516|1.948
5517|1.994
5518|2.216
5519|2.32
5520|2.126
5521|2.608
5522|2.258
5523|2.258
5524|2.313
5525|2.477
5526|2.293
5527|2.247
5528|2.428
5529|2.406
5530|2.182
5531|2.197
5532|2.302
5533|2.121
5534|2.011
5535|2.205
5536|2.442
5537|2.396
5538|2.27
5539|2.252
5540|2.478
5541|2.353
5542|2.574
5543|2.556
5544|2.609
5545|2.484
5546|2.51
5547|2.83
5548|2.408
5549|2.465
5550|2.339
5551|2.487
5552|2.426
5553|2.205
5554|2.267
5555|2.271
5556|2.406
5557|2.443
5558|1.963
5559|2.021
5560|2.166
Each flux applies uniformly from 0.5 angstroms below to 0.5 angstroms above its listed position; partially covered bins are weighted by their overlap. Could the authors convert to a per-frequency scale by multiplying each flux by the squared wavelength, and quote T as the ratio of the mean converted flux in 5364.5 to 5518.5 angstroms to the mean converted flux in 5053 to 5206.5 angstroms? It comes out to 1.2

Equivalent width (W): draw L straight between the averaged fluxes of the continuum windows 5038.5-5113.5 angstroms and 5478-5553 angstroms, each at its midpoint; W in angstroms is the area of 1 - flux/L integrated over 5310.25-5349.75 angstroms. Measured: -0.7 angstroms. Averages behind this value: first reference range 2.15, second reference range 2.32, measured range 2.29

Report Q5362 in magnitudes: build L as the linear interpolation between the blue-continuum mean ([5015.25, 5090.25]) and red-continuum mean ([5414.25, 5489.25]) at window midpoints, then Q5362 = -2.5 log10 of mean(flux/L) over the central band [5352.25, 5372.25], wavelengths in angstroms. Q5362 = -0.067 mag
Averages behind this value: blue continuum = 2.11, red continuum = 2.19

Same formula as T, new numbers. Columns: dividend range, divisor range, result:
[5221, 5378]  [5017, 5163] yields 1.12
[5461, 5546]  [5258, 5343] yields 1.10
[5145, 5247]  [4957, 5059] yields 1.17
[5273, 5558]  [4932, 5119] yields 1.30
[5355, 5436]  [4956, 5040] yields 1.37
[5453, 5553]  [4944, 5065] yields 1.37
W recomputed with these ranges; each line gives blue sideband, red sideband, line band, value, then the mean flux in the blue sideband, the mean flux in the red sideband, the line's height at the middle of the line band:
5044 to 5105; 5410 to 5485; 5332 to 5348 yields -0.2 angstroms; 2.14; 2.19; 2.18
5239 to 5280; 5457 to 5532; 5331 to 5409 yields -3.8 angstroms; 2.13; 2.25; 2.19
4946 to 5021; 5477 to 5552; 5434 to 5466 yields 2.1 angstroms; 1.94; 2.32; 2.27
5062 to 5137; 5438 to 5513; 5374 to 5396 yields -1.3 angstroms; 2.15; 2.21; 2.19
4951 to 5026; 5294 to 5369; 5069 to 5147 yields -3.9 angstroms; 1.95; 2.28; 2.06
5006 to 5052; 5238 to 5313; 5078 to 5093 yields 0.9 angstroms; 2.09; 2.18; 2.11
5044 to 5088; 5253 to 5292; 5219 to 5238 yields 0.3 angstroms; 2.15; 2.16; 2.16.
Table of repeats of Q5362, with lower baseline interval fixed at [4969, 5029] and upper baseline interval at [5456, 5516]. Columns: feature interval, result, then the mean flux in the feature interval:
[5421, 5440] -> -0.05 mag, 2.32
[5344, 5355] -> -0.08 mag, 2.33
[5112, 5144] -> -0.11 mag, 2.24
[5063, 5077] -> -0.08 mag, 2.14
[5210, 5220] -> -0.03 mag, 2.14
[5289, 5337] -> -0.08 mag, 2.29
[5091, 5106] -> -0.07 mag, 2.13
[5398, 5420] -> -0.05 mag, 2.3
